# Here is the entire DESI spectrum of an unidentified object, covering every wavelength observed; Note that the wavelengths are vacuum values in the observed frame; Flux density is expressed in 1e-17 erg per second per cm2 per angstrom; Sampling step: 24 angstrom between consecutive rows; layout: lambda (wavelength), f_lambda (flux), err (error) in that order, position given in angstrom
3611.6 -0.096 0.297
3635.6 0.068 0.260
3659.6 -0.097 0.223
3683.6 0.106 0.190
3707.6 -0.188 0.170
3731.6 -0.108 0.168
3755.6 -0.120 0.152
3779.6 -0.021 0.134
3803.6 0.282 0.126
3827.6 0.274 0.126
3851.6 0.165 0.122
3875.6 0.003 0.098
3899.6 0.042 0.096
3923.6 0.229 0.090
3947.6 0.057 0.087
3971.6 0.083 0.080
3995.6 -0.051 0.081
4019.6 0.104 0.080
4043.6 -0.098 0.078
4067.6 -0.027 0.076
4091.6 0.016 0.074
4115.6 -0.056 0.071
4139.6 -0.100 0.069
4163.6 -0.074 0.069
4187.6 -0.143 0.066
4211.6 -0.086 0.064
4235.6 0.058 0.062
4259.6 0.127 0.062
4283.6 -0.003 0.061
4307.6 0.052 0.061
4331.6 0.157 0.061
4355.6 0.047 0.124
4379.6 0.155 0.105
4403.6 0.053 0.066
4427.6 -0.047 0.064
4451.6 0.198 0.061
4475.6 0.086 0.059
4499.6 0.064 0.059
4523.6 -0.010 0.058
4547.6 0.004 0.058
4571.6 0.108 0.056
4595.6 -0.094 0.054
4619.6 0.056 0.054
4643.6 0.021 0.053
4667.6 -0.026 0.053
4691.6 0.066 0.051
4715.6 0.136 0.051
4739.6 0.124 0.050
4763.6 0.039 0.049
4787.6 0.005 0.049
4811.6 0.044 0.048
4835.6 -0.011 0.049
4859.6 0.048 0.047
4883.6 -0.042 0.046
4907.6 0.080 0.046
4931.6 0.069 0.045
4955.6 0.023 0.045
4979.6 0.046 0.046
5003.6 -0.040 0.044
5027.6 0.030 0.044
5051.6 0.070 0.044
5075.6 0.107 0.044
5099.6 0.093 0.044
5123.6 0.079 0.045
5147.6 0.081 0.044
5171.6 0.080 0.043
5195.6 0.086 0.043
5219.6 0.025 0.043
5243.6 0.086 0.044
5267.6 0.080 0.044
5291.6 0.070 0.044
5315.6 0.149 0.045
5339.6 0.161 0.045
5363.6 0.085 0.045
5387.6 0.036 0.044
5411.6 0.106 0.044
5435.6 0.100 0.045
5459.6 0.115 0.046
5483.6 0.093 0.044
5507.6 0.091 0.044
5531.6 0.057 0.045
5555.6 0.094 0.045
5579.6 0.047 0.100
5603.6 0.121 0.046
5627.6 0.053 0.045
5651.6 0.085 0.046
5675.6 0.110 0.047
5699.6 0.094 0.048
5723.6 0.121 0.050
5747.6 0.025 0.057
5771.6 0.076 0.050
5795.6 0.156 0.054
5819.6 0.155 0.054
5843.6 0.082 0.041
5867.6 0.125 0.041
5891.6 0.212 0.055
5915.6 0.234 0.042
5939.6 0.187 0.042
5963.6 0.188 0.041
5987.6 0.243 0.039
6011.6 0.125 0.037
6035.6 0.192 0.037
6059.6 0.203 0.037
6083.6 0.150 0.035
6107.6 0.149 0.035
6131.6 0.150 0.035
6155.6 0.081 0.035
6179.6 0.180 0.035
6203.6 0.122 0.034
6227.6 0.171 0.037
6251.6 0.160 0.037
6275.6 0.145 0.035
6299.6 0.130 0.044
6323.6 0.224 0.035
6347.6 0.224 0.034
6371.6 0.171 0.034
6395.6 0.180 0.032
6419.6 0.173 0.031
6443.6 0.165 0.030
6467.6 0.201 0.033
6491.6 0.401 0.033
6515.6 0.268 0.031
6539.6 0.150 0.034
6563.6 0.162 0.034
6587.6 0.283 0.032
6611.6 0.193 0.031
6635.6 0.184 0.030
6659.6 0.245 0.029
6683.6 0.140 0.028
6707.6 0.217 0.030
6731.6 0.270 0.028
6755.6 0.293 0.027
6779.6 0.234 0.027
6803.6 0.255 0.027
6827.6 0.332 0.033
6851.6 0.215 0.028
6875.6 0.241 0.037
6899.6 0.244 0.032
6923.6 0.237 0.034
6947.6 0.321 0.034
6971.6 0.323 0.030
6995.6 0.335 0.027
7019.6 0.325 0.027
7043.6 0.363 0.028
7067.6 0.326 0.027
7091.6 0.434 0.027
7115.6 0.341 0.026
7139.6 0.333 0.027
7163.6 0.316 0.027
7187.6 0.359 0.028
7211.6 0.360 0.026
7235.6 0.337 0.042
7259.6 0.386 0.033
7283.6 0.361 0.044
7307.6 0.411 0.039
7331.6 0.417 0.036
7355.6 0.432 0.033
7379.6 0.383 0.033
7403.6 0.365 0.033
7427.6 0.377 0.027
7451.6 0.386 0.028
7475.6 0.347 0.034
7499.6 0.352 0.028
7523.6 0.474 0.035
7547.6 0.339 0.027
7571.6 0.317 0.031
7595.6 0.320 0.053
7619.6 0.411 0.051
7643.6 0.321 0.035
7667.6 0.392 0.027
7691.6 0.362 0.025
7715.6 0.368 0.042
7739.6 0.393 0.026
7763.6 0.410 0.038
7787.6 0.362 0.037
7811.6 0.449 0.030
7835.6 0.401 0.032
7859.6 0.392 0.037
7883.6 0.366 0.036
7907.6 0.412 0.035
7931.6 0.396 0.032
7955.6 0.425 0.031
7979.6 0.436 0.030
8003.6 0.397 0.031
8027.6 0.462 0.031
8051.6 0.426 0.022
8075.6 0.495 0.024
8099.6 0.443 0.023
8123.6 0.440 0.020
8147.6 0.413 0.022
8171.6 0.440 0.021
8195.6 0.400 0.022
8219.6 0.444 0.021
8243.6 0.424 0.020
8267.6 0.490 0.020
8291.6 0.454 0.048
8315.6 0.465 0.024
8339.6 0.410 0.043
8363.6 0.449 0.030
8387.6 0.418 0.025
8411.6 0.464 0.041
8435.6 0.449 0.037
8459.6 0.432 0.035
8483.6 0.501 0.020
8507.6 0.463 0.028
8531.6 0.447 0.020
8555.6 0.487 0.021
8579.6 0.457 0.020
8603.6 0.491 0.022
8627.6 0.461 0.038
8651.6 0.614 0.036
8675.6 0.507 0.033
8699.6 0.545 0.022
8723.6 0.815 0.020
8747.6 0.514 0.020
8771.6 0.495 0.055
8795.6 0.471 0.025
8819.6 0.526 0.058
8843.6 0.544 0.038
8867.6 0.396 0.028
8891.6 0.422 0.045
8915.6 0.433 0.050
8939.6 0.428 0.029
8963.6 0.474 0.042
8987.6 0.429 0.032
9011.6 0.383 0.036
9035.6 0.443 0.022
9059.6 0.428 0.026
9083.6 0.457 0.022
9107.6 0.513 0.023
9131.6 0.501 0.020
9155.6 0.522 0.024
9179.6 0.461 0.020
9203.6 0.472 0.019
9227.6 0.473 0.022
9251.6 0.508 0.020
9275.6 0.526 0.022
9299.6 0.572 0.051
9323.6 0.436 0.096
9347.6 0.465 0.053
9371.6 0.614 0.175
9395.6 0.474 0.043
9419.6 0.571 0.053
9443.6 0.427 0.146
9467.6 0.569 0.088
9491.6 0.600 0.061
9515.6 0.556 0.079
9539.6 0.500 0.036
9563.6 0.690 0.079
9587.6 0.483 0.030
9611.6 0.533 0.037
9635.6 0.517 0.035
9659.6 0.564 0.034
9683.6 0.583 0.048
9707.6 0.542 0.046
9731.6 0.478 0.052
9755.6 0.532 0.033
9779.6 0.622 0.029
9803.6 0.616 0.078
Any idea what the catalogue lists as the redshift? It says 0.74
